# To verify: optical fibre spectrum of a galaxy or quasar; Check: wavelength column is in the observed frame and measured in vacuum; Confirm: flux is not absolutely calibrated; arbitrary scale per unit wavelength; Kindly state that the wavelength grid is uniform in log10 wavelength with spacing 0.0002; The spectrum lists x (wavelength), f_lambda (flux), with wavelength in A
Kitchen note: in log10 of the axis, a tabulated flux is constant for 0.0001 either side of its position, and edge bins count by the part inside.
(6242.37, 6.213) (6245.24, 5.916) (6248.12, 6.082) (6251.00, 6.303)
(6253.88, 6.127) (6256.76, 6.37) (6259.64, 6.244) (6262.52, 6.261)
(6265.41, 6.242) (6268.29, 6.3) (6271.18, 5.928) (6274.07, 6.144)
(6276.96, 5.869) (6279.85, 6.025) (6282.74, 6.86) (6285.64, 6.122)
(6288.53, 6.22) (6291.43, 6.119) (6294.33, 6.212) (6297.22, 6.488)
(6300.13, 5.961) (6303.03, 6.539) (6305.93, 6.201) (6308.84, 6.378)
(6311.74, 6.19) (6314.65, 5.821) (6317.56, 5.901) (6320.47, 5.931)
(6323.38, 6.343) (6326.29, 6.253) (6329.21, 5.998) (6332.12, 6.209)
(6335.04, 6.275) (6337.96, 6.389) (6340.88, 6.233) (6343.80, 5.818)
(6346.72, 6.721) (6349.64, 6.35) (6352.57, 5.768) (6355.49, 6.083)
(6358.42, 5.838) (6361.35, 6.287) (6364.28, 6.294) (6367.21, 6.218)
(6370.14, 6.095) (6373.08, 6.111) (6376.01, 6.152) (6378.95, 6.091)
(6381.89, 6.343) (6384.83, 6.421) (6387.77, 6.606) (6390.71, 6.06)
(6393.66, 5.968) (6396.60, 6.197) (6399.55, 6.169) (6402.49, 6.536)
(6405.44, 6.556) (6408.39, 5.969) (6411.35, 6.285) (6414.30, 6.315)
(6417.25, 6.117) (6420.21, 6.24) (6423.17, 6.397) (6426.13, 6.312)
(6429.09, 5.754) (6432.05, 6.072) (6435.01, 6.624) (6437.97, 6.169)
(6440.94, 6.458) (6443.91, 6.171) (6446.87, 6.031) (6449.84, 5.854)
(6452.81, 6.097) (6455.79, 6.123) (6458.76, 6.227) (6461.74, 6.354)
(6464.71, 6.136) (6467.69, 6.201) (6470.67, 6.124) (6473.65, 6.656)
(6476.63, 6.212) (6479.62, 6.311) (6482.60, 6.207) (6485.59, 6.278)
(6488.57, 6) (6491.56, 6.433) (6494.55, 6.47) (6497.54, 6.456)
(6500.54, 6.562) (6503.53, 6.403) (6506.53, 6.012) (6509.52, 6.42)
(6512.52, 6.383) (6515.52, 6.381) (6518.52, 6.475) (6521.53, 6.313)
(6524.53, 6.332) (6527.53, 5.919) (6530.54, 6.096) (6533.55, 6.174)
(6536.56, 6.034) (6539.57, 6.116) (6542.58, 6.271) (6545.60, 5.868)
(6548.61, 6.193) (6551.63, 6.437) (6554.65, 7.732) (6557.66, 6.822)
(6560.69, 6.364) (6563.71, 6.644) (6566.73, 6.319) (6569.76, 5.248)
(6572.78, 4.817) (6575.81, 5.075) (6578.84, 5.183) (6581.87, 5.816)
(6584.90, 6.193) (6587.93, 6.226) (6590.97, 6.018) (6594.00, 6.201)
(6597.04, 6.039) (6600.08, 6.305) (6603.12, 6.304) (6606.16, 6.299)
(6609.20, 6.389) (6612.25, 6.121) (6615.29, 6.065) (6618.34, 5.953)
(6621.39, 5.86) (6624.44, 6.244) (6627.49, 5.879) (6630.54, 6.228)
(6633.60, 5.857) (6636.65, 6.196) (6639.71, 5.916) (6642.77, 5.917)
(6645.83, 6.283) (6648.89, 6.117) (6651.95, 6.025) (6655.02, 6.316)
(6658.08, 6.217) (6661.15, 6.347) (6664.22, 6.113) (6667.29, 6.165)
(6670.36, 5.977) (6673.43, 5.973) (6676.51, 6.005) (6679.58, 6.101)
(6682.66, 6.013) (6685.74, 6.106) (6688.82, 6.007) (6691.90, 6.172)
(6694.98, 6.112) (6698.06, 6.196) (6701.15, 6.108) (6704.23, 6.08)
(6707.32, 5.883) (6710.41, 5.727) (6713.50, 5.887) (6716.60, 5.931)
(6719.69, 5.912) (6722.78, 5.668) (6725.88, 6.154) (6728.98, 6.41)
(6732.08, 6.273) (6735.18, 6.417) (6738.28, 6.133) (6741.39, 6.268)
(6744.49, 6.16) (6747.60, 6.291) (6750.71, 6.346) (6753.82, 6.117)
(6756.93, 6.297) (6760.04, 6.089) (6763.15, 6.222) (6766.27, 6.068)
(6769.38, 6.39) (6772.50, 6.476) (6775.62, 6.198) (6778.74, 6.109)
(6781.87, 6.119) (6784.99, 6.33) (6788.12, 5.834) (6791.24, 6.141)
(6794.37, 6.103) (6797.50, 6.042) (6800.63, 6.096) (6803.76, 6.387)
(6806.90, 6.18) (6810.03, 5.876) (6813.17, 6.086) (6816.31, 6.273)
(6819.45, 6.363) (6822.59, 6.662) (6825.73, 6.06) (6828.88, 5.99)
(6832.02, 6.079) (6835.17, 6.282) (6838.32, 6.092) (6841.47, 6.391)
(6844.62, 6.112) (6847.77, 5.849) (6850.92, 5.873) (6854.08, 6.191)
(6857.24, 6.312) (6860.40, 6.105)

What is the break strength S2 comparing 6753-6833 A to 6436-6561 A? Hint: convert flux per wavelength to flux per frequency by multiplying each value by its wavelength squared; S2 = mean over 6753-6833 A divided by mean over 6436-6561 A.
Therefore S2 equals 1.1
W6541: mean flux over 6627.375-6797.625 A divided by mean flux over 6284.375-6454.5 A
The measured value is 1.0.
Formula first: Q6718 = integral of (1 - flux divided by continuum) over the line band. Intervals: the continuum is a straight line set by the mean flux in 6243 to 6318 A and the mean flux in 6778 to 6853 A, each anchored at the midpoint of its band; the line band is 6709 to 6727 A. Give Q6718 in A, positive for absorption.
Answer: 0.8 A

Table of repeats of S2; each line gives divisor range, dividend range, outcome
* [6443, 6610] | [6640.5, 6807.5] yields 1.05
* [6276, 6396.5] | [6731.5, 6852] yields 1.15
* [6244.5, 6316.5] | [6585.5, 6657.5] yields 1.10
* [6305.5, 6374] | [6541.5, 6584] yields 1.05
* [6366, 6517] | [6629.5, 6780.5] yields 1.06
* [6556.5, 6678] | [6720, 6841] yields 1.07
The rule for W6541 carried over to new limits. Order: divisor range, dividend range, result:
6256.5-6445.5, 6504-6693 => 0.99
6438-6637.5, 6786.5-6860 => 0.99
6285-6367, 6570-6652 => 0.97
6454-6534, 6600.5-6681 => 0.97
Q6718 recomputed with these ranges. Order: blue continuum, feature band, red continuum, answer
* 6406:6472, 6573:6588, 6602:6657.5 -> 1.37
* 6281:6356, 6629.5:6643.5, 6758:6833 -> 0.37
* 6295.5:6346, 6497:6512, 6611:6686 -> -0.59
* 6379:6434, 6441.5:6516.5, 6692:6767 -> -0.61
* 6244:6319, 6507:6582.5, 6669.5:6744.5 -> -0.33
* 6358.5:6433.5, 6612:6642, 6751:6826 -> 0.86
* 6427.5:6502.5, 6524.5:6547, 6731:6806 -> 0.52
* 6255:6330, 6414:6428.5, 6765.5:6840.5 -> -0.12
